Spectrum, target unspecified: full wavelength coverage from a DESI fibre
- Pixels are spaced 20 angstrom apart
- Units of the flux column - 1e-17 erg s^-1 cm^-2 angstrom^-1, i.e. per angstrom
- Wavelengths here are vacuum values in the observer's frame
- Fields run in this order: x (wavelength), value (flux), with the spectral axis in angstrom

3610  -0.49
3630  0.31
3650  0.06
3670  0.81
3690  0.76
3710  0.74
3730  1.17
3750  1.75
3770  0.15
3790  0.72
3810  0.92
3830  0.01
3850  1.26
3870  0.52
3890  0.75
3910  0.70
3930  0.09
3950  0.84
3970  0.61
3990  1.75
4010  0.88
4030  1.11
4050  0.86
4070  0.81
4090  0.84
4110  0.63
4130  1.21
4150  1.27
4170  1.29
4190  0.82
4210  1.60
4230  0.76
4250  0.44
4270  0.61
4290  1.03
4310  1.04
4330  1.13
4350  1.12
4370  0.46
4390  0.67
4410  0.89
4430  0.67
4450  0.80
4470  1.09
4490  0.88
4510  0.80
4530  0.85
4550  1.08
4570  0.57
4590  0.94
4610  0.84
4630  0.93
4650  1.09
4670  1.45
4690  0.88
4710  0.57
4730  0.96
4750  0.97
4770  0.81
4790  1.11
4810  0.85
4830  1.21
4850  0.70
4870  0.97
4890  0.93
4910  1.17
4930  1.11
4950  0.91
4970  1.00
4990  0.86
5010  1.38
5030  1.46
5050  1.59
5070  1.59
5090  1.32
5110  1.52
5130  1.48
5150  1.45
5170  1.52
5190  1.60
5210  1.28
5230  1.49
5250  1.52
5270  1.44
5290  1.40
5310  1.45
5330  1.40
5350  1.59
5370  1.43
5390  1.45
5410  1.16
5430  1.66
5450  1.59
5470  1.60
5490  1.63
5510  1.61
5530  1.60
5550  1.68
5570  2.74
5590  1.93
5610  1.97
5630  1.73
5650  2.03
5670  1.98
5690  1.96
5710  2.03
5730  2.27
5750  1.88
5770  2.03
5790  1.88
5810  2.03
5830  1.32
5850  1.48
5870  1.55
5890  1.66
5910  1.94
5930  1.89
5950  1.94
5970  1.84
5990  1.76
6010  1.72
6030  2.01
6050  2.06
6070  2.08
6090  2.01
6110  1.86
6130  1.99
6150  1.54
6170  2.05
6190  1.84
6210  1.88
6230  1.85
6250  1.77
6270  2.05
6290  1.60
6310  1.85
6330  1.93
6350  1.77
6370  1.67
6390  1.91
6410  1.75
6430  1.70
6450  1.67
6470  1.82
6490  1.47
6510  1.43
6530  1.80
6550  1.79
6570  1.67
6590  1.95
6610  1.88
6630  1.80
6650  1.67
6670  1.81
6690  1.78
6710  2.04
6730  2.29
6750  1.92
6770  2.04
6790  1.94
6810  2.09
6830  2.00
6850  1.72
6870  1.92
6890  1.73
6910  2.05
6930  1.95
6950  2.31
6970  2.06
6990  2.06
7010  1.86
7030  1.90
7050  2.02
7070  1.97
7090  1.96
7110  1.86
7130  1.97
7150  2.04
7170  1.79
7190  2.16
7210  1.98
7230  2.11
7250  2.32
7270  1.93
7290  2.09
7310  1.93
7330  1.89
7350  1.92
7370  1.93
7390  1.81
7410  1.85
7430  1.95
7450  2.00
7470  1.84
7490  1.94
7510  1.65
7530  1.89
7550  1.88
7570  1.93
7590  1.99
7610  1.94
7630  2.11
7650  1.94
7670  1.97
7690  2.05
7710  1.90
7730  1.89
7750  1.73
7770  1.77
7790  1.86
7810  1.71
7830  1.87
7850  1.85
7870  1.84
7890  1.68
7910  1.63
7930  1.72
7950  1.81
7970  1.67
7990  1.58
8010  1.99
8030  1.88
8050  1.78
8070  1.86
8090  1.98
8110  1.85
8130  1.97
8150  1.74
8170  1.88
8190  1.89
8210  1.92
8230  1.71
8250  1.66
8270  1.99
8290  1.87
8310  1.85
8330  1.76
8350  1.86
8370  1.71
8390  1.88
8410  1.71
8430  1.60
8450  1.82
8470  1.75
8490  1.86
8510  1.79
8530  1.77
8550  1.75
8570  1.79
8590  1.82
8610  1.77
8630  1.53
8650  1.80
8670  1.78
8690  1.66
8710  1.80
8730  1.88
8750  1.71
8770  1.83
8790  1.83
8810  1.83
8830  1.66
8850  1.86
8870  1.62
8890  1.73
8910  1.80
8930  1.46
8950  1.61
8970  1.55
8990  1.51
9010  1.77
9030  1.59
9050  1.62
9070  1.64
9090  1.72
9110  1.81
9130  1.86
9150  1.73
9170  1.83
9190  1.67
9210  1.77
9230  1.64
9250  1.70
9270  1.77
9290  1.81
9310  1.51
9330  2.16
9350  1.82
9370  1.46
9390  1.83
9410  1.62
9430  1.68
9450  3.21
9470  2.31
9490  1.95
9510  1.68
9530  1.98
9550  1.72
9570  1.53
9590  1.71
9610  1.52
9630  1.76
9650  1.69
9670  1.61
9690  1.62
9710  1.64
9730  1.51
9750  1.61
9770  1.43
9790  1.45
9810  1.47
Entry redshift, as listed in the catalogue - 0.26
